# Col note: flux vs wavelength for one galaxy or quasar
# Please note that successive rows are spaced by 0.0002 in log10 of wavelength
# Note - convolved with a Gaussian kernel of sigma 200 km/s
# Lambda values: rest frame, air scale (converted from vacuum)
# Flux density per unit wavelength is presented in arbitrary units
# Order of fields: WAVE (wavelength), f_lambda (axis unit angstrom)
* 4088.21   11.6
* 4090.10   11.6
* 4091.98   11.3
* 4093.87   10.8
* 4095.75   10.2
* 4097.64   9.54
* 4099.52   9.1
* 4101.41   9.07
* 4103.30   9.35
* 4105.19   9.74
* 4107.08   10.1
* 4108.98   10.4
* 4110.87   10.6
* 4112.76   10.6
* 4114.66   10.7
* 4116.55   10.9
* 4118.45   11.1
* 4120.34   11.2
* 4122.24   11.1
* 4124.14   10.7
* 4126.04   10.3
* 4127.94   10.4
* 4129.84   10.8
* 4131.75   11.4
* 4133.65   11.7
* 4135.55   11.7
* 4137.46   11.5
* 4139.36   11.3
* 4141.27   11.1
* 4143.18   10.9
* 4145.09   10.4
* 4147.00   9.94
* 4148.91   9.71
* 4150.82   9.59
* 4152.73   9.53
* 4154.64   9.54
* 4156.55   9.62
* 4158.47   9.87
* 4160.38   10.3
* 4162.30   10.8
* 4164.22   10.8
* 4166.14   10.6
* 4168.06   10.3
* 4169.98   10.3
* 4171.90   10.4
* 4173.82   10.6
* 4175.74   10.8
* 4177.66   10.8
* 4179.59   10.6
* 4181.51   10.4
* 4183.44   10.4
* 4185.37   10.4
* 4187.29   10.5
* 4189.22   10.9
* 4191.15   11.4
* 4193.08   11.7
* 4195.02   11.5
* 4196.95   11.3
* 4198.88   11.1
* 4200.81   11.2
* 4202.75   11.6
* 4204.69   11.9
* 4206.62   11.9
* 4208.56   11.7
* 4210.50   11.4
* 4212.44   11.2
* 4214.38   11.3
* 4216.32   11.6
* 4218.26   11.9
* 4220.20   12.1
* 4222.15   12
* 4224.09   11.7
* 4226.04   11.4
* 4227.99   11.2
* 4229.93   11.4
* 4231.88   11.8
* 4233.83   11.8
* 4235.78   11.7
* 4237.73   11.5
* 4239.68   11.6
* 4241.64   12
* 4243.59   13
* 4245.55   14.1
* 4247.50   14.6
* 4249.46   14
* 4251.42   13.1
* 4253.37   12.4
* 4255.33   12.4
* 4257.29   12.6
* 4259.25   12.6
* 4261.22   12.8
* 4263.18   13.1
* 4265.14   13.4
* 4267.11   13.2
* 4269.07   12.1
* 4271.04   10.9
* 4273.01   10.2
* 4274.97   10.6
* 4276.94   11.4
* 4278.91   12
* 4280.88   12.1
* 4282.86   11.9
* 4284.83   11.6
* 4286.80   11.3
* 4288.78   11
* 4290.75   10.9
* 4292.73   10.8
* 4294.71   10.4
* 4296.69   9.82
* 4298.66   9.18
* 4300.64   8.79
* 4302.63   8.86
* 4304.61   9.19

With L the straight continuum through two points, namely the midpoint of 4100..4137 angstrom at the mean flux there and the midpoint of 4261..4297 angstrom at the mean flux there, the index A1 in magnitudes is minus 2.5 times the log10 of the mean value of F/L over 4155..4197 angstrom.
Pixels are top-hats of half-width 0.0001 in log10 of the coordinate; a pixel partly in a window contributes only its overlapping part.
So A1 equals 0.03 mag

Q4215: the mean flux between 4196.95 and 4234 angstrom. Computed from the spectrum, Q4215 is 11.6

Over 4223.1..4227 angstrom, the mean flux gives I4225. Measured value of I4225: 11.6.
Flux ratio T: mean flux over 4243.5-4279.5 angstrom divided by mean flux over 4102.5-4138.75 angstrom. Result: 1.2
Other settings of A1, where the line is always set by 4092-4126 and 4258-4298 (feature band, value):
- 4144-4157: 0.091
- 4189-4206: -0.043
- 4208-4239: -0.040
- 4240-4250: -0.179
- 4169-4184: 0.030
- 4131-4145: -0.076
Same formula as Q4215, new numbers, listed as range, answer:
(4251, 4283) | 12.2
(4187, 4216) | 11.4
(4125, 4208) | 10.7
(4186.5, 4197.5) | 11.2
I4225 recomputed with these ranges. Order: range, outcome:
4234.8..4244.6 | 12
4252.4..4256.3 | 12.4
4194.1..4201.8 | 11.3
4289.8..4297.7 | 10.5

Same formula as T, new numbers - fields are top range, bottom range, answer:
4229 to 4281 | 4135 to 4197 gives 1.16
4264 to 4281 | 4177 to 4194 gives 1.09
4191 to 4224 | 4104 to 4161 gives 1.10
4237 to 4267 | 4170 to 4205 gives 1.18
